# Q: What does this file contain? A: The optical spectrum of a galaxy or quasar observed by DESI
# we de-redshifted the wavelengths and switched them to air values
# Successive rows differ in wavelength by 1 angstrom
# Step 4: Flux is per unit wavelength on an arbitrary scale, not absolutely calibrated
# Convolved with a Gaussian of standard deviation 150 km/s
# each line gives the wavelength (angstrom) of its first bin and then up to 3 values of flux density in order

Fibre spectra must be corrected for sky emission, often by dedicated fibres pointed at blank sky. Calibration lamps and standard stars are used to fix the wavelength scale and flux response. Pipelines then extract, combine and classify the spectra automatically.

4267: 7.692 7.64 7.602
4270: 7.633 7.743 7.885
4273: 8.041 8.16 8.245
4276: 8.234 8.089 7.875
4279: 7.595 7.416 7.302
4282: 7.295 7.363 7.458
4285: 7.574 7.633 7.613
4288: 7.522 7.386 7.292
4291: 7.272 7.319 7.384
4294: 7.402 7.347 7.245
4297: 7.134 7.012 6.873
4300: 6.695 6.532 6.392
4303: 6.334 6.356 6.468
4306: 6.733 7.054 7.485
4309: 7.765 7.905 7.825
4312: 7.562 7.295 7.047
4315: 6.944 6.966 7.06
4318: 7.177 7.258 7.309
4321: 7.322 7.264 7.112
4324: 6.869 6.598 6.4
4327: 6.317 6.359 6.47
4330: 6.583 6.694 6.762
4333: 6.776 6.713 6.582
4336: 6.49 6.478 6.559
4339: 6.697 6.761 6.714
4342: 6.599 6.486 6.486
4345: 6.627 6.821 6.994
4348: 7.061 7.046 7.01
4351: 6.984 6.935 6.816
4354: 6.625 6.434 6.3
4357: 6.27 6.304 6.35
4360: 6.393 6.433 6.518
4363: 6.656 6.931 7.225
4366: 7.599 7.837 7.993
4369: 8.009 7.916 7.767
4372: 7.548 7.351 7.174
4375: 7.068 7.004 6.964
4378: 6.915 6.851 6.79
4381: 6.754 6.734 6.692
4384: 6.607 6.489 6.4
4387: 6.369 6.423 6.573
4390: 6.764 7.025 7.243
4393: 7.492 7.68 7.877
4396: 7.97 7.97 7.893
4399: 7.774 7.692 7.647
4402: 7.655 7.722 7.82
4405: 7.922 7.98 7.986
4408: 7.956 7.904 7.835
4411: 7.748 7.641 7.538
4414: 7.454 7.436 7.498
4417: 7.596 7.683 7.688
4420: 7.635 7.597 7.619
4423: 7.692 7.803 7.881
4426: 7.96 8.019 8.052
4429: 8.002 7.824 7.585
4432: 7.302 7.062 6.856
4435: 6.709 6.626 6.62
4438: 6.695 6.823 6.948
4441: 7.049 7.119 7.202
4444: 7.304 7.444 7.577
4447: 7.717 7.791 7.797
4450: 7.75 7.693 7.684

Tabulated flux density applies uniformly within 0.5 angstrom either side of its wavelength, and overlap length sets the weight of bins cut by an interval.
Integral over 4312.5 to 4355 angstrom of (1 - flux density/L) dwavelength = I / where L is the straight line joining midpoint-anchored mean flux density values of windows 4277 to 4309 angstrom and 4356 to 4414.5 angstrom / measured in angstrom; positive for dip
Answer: 2.4 angstrom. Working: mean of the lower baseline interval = 7.2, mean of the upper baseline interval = 7.25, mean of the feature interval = 6.81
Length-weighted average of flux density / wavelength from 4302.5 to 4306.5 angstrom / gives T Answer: 6.47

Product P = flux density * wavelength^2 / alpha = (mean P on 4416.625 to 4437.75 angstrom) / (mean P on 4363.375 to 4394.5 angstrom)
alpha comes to 1.08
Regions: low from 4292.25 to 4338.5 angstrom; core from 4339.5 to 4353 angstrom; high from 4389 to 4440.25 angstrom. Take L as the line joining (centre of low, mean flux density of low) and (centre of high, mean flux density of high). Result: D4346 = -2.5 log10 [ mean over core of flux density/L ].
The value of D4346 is 0.05 mag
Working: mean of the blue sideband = 6.93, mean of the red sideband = 7.55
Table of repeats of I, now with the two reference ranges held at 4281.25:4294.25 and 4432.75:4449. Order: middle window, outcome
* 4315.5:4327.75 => 0.7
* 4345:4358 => 1.0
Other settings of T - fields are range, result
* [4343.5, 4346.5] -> 6.64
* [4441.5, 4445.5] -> 7.27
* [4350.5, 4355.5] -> 6.76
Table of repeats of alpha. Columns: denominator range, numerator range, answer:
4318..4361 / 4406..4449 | 1.16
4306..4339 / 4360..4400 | 1.06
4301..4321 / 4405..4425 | 1.14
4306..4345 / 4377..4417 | 1.10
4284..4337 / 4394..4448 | 1.13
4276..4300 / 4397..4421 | 1.10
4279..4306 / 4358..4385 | 1.02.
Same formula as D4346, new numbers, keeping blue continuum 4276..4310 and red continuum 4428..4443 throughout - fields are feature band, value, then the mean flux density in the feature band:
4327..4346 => 0.10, 6.6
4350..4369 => 0.05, 6.85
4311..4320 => 0.00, 7.21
